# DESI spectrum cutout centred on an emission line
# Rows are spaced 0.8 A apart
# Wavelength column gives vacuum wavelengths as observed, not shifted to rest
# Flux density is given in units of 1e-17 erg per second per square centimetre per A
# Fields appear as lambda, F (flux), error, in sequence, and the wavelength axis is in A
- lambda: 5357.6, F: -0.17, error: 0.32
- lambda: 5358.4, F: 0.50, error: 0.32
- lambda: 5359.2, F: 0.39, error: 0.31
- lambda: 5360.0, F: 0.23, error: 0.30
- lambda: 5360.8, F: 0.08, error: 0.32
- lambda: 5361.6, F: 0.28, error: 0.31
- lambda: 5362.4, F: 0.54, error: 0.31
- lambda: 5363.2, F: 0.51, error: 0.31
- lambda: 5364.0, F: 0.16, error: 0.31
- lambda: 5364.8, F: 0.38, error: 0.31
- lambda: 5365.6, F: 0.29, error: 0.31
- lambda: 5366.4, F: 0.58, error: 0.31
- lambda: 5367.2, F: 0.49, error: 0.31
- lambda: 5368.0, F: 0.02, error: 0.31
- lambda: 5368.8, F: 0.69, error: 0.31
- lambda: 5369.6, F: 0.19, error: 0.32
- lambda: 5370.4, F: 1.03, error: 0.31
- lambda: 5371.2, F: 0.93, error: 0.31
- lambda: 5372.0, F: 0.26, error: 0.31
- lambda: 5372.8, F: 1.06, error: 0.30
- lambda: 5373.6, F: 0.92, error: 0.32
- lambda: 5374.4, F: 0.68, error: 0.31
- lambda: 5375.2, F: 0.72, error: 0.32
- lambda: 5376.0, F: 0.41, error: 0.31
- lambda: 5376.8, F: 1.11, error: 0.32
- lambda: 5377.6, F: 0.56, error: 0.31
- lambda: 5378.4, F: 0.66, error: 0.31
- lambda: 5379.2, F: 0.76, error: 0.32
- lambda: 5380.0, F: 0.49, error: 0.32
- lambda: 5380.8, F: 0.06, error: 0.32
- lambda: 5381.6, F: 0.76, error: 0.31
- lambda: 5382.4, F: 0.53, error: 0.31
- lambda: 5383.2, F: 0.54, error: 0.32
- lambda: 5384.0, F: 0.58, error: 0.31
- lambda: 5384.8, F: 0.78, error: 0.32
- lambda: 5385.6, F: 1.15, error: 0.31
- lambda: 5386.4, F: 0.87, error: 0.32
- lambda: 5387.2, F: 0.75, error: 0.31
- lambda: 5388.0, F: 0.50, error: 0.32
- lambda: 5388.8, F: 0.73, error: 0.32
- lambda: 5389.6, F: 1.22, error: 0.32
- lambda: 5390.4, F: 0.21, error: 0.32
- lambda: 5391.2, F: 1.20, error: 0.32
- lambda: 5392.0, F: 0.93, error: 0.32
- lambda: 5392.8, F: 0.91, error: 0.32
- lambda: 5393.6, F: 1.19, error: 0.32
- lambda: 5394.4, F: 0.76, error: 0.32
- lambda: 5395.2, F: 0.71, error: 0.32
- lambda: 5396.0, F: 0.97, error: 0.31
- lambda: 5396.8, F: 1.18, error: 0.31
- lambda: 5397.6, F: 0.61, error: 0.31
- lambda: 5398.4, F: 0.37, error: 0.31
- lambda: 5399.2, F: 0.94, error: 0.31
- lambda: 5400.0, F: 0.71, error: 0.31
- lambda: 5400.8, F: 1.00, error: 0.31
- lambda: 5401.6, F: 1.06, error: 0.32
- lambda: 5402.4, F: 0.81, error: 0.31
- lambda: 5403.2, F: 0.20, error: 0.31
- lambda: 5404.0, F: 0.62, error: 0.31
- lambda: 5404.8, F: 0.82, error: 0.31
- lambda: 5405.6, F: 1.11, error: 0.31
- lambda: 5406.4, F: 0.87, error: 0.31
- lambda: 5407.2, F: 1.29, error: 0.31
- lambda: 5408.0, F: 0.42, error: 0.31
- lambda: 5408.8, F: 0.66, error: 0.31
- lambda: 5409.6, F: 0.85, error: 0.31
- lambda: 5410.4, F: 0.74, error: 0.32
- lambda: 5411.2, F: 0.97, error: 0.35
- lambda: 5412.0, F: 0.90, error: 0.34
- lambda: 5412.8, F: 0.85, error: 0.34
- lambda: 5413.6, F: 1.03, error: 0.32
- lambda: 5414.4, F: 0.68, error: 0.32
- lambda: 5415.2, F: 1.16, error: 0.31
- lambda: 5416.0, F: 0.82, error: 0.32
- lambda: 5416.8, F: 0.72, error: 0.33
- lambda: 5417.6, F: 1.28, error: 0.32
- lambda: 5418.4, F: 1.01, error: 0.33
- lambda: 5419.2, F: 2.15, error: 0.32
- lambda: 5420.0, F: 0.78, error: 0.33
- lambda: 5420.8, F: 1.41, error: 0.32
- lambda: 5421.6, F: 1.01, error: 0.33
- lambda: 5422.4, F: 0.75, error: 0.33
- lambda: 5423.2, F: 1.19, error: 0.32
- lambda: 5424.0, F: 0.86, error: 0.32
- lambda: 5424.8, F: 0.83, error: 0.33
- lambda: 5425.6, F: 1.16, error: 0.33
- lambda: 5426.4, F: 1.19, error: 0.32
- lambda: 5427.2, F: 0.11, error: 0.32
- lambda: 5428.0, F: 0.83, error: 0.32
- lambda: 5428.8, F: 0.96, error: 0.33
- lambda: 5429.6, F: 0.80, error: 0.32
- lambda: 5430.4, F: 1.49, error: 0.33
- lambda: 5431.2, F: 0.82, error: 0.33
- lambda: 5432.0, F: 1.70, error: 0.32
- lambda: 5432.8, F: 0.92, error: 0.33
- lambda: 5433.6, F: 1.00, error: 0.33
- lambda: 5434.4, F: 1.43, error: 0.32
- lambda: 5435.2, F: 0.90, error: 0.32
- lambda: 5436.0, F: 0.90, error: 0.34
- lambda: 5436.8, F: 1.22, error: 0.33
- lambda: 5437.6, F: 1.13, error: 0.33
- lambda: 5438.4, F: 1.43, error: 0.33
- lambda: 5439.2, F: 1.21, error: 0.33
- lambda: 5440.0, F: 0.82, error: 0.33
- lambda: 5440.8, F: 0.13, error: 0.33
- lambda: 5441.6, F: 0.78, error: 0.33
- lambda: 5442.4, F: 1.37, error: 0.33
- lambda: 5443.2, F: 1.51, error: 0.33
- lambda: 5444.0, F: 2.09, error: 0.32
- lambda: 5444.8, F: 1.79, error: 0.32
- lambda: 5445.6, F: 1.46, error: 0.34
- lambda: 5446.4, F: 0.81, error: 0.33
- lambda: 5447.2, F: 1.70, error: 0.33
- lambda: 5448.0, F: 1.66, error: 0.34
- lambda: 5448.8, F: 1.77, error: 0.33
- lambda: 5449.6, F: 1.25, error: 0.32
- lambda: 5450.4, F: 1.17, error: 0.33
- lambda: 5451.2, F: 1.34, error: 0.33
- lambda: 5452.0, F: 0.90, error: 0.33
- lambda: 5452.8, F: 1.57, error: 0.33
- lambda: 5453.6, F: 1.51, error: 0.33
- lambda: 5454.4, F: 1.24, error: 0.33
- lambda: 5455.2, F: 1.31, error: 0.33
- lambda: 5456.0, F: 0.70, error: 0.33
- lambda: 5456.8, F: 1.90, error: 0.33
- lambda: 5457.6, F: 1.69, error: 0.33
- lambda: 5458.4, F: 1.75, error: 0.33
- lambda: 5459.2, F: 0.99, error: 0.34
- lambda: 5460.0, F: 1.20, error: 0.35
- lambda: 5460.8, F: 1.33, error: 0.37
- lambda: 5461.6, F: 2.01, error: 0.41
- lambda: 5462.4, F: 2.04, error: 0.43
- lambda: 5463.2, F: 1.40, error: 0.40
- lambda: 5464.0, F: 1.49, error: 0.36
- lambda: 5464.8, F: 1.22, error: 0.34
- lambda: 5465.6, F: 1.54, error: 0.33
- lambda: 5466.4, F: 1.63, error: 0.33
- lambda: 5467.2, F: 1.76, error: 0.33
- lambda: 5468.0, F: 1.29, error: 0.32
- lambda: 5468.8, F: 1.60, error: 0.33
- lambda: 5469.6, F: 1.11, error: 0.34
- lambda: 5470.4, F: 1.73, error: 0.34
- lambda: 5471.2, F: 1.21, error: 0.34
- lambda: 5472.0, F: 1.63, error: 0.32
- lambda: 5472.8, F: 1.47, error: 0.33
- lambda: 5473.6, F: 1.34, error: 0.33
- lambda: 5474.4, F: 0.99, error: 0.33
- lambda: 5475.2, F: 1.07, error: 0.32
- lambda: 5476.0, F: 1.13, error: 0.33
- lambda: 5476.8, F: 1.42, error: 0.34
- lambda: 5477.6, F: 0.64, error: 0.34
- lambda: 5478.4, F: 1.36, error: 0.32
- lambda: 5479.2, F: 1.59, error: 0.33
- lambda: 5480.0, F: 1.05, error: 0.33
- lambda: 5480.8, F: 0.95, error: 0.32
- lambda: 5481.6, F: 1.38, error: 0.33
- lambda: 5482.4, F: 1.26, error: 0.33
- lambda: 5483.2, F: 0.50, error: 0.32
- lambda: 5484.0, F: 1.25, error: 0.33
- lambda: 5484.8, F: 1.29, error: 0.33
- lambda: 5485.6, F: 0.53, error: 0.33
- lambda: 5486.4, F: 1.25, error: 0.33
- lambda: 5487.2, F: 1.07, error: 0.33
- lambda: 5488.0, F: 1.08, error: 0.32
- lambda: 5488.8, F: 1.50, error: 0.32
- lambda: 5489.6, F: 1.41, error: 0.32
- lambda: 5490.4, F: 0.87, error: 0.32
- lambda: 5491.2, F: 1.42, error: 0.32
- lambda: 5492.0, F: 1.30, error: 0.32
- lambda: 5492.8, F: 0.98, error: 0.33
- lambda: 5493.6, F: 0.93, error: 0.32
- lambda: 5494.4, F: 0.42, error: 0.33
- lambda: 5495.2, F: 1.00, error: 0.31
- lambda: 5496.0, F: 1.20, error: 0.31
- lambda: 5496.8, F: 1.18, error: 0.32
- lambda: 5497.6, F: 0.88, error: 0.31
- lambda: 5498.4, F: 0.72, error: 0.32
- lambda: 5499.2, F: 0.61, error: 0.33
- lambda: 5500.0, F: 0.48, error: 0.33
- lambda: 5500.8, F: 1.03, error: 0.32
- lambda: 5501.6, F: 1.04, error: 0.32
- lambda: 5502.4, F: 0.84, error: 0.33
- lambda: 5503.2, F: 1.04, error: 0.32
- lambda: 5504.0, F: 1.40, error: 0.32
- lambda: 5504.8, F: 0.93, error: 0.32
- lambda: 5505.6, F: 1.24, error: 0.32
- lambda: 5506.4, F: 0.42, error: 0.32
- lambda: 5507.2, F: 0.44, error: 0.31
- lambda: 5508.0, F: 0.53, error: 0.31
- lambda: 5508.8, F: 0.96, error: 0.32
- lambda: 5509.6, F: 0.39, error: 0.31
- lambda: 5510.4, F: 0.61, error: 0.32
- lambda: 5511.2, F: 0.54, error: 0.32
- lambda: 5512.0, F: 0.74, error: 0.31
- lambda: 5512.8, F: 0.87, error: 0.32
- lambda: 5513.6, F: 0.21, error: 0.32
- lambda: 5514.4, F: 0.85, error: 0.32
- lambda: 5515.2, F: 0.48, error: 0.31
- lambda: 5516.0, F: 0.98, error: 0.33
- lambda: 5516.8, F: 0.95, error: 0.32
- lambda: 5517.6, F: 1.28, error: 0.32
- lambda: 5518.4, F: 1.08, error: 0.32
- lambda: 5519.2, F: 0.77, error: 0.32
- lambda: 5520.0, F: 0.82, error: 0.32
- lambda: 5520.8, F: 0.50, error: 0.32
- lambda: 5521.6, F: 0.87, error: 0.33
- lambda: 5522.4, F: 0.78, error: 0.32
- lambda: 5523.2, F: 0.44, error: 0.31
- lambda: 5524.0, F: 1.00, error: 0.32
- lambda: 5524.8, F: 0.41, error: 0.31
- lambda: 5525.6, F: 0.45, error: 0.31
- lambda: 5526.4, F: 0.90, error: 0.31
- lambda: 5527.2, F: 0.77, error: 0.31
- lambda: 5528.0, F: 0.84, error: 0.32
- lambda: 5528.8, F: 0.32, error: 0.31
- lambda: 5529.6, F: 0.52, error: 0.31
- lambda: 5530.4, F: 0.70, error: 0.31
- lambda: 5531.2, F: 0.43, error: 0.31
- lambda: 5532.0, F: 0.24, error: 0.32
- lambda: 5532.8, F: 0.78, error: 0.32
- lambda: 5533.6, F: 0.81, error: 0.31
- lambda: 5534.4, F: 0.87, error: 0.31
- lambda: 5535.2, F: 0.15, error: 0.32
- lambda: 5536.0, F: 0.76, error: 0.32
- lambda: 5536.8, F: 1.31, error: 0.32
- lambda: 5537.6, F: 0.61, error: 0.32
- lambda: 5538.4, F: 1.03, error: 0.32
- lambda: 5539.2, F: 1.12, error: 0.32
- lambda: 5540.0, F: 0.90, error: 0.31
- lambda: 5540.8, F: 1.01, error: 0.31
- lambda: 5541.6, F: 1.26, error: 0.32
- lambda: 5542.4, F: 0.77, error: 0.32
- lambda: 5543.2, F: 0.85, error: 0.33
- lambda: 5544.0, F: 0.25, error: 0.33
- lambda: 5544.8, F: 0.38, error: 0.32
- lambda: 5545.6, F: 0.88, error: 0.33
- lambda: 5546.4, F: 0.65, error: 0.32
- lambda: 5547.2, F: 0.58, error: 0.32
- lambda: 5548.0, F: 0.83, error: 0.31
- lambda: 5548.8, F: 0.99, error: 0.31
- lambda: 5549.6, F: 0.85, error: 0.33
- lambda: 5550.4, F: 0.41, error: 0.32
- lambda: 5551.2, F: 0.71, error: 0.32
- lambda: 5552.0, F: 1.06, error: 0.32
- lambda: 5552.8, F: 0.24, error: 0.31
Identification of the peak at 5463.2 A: C IV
